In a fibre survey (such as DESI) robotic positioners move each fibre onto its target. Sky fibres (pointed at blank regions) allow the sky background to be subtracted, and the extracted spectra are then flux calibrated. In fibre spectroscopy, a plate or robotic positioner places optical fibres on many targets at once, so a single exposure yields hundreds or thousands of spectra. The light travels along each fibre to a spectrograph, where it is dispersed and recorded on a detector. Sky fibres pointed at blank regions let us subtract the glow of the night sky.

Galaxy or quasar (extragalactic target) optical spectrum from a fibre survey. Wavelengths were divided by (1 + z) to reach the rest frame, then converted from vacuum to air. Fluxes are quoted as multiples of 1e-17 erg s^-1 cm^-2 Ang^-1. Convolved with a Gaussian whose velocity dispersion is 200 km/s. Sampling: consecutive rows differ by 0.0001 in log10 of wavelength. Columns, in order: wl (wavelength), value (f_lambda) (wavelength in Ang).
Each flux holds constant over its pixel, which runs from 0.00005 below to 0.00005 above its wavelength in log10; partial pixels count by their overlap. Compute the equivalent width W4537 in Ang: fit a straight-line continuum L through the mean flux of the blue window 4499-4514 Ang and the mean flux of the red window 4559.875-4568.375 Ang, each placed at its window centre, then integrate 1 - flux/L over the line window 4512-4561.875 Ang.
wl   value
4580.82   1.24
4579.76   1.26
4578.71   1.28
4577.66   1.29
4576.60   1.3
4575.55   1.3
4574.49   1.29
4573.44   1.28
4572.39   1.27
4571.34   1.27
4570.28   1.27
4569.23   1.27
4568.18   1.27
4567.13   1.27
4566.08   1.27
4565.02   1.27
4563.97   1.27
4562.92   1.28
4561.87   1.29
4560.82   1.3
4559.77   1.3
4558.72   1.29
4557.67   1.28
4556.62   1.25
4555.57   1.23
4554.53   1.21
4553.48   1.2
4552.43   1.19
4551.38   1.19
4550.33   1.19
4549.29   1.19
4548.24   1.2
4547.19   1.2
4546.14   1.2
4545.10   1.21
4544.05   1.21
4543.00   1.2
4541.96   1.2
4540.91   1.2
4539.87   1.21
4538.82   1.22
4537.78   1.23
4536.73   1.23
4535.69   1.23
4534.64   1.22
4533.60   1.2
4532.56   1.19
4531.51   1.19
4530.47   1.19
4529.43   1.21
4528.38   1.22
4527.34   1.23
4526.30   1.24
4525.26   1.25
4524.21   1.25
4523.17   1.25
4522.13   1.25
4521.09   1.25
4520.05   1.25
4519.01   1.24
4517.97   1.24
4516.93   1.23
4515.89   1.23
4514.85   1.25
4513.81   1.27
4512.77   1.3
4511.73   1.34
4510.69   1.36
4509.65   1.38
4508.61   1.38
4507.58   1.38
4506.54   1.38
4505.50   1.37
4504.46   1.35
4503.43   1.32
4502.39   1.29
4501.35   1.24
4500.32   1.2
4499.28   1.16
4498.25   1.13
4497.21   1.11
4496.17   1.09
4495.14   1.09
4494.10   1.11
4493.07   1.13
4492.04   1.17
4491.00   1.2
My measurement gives 2.6 Ang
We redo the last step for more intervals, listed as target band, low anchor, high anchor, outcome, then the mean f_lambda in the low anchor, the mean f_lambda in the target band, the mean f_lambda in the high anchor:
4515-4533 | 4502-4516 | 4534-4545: 0.6 Ang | 1.33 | 1.23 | 1.21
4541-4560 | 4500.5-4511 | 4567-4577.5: 1.2 Ang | 1.34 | 1.22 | 1.28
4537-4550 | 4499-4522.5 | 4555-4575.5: 0.8 Ang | 1.29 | 1.21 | 1.28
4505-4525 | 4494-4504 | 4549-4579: -1.6 Ang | 1.18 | 1.29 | 1.26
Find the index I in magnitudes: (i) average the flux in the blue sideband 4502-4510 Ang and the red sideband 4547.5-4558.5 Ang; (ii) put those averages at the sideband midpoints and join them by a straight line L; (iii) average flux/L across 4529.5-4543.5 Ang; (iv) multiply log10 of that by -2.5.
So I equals 0.05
